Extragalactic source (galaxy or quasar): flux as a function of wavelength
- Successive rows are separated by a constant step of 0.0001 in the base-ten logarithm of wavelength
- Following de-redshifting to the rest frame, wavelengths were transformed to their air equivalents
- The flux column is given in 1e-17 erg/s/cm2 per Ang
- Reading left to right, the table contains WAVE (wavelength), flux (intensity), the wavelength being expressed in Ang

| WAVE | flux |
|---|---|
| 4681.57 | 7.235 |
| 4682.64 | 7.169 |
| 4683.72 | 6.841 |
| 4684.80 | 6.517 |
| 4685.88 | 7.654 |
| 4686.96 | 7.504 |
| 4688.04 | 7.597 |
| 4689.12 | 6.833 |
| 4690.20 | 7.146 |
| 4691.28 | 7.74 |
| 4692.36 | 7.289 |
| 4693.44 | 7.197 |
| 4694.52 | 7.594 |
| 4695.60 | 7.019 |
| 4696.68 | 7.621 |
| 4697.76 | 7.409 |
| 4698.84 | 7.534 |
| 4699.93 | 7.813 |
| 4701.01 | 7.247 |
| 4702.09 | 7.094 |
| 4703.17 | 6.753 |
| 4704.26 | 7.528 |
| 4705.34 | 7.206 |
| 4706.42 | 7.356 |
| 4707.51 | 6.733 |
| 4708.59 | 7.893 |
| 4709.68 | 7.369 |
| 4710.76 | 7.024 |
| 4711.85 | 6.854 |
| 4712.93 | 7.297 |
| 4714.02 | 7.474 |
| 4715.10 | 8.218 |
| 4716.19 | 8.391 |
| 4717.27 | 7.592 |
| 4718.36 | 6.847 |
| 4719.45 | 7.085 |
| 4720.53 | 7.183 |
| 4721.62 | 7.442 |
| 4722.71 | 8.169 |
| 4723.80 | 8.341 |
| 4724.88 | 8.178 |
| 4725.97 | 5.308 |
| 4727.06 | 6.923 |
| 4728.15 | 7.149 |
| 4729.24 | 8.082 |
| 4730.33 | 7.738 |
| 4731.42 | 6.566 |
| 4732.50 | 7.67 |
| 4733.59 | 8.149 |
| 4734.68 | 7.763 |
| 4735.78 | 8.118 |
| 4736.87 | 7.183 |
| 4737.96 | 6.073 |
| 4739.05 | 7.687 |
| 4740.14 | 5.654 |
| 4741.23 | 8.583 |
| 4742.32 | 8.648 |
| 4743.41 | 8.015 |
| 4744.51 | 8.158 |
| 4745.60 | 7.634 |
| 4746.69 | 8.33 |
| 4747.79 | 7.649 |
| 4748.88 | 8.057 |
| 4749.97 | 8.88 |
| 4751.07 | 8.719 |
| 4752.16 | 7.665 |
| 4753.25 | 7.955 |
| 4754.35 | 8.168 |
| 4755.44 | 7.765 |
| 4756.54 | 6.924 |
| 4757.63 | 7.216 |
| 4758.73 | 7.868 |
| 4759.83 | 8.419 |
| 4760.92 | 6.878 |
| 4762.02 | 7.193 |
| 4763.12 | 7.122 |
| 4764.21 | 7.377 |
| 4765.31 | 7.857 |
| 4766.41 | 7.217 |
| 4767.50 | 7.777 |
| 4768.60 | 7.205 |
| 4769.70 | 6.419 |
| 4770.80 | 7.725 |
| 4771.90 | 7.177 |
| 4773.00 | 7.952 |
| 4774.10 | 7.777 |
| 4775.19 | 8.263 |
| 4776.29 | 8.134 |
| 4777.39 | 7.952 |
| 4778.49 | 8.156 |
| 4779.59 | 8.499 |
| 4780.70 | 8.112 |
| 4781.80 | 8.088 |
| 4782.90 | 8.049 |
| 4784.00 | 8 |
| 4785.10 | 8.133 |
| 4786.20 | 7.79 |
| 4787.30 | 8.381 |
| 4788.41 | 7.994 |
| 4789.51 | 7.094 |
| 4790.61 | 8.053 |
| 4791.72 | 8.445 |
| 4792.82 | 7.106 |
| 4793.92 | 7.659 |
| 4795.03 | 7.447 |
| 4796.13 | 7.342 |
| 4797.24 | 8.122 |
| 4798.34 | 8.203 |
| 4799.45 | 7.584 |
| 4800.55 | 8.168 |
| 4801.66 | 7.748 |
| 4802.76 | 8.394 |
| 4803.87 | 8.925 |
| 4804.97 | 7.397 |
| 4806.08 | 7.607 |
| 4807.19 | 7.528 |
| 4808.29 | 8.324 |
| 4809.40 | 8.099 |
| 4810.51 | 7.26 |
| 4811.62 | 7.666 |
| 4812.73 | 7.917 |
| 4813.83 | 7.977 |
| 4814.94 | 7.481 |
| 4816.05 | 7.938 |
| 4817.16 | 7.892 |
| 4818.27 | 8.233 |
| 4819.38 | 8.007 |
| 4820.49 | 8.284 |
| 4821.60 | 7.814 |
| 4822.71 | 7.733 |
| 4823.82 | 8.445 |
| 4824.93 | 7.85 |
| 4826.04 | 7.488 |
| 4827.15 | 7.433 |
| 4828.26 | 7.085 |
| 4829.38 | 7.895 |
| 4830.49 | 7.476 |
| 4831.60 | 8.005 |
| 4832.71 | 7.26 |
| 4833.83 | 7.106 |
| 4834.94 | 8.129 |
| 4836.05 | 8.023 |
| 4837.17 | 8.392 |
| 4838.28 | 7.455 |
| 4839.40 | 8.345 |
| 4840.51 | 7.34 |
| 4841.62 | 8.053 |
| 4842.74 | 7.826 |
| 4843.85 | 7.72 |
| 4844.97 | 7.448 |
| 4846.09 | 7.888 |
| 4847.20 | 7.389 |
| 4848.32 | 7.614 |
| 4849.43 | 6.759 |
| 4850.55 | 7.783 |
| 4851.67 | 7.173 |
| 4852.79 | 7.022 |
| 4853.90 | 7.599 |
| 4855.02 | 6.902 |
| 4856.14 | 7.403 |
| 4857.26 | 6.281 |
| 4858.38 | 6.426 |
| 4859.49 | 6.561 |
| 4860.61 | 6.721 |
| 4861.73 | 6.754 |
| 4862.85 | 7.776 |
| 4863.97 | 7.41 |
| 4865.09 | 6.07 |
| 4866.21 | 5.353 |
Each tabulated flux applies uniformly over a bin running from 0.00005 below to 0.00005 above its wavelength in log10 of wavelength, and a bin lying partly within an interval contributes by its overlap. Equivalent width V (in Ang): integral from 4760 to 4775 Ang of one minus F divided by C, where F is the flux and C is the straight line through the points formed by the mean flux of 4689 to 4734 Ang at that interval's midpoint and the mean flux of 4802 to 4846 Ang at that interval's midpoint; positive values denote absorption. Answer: 0.4 Ang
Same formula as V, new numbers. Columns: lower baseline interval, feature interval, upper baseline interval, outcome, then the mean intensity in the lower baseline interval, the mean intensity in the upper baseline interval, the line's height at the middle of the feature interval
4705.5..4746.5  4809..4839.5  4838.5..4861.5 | -1.9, 7.48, 7.31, 7.34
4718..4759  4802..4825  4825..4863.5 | -1.4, 7.62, 7.43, 7.49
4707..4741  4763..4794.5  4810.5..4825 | -0.4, 7.37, 7.92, 7.69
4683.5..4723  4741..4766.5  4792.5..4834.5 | -1.0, 7.35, 7.79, 7.55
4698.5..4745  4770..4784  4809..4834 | -0.6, 7.44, 7.76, 7.62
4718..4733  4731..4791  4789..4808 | -1.3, 7.34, 7.82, 7.58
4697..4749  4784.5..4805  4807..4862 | -1.0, 7.48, 7.59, 7.55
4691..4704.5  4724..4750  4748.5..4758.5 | 0.6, 7.36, 7.92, 7.76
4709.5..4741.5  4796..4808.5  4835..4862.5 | -1.0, 7.39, 7.39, 7.39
